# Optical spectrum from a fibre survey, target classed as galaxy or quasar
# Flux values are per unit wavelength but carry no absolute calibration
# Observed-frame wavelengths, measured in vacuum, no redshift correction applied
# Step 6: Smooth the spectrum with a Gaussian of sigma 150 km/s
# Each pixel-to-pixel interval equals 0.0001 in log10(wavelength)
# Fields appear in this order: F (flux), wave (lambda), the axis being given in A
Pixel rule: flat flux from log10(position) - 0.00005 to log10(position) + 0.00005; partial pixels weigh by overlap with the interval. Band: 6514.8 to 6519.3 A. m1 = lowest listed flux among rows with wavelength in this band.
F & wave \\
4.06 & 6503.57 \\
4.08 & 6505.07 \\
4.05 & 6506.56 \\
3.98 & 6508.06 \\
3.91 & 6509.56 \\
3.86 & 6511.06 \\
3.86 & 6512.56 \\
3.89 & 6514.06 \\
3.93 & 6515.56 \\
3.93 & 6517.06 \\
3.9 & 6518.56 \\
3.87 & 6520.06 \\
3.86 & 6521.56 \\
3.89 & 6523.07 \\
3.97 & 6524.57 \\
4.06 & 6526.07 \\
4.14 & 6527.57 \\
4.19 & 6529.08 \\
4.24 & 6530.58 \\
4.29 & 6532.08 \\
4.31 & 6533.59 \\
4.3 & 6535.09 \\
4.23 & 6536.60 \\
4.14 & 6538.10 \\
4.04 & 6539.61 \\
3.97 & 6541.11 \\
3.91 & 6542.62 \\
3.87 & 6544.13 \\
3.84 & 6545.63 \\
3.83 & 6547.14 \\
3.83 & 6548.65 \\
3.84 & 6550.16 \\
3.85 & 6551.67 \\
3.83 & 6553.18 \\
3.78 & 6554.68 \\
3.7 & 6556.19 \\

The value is 3.9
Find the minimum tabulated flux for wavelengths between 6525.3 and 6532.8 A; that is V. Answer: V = 4.06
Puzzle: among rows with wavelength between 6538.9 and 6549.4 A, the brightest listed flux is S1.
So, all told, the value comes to 4.04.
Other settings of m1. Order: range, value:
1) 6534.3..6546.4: 3.84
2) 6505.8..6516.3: 3.86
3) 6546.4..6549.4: 3.83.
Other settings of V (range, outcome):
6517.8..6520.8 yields 3.87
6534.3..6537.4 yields 4.23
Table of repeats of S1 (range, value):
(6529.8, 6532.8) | 4.29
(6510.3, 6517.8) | 3.93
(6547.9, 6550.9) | 3.84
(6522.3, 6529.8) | 4.19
